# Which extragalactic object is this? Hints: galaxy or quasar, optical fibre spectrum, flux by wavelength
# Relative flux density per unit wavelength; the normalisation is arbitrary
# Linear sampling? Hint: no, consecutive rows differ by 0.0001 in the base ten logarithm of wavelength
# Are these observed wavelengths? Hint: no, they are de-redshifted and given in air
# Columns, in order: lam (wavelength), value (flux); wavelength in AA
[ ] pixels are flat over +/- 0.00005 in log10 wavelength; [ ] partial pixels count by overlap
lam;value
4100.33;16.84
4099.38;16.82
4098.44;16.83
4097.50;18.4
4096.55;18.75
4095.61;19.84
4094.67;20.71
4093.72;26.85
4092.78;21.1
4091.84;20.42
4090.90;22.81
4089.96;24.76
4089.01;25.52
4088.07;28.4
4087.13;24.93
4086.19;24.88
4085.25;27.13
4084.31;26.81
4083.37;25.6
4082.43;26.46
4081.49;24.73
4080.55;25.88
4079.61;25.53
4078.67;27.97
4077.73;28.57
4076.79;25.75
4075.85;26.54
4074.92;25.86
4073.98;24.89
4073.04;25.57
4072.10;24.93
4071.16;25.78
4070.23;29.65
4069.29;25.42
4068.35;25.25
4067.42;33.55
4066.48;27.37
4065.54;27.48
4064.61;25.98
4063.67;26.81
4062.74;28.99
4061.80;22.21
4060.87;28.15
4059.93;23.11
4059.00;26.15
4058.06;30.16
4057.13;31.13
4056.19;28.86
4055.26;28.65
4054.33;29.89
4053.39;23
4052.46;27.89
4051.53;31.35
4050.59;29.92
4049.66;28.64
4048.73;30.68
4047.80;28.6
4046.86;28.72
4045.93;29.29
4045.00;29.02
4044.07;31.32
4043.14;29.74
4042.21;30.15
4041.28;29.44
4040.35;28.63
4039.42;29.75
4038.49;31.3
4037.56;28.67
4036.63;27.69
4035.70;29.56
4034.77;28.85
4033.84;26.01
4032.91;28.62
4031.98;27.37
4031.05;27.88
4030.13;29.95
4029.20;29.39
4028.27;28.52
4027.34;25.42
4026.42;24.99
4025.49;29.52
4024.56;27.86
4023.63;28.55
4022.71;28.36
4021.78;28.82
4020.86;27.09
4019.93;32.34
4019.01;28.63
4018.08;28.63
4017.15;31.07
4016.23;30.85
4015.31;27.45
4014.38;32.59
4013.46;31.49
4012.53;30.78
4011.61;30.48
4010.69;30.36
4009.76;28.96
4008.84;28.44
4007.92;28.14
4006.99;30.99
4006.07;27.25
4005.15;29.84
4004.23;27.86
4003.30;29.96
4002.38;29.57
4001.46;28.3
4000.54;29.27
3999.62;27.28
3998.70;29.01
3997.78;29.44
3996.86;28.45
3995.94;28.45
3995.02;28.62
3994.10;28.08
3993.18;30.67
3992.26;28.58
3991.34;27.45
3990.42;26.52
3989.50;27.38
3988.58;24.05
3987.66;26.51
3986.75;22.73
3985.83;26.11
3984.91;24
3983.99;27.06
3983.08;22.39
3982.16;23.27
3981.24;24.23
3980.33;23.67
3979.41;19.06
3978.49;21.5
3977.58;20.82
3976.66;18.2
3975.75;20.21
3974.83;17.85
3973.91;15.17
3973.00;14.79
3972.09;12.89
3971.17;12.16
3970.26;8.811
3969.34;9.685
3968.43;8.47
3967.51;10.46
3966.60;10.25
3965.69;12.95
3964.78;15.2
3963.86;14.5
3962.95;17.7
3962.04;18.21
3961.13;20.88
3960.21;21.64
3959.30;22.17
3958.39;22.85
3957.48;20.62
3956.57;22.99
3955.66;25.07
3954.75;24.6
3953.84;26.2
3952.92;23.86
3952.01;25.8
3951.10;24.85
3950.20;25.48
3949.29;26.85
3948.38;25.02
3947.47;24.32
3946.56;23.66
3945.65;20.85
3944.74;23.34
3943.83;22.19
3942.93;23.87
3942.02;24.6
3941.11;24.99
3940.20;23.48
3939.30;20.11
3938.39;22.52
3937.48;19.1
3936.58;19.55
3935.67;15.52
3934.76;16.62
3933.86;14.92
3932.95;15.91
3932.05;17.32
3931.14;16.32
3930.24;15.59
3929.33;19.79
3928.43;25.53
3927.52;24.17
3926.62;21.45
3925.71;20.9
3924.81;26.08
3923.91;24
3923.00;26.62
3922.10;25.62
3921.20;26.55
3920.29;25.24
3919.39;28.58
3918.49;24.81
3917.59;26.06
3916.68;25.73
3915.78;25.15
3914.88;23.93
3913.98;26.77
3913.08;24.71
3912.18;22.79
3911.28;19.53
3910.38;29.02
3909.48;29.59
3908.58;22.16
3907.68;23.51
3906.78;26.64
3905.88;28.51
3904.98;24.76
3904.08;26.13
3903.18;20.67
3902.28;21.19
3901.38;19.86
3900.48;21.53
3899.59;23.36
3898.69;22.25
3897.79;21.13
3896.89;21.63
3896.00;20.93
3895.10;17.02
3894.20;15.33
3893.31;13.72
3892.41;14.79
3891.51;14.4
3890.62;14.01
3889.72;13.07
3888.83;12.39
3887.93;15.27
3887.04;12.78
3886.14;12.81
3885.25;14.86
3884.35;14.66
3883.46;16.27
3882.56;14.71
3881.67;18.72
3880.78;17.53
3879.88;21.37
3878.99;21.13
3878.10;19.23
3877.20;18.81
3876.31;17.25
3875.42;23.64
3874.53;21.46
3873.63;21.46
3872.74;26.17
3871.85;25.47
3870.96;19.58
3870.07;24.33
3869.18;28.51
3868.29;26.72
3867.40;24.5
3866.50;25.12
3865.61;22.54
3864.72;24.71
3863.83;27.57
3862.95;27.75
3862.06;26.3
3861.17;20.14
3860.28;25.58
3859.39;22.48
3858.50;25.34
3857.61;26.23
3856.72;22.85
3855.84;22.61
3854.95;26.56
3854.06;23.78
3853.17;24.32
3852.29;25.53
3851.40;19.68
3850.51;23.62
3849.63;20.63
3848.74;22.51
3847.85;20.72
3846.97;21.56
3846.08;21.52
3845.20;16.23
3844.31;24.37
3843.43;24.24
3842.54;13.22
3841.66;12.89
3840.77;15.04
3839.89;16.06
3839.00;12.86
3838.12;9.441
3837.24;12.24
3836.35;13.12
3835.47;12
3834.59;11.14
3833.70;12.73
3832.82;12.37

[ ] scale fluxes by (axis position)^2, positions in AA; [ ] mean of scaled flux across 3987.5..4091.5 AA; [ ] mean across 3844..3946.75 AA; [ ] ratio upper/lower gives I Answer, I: 1.4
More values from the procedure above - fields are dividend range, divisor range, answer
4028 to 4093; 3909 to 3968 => 1.32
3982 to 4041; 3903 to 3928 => 1.19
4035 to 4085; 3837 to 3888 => 1.47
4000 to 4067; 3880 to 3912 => 1.59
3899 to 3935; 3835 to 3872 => 1.12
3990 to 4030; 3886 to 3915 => 1.49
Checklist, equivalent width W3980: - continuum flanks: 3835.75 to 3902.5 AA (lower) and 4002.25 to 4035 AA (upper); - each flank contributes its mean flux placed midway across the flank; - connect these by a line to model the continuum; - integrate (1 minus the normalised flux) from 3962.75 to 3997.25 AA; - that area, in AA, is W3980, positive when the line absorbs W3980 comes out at 8.1 AA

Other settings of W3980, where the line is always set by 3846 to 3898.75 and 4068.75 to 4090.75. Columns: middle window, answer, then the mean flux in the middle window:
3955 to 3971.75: 4.8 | 16.4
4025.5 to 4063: -4.9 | 28.4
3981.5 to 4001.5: -2.6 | 26.9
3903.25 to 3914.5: -1.8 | 25.2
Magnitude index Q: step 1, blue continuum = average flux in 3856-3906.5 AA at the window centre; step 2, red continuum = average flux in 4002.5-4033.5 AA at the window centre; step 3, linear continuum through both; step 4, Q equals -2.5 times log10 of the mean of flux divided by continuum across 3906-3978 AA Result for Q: 0.15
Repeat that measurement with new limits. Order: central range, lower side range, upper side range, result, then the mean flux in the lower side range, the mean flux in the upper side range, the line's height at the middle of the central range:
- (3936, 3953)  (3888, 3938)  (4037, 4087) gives -0.026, 21.5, 27.7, 22.8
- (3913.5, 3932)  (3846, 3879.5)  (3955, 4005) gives -0.052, 23.4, 22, 22.7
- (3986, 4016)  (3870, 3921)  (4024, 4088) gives -0.130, 20.9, 27.7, 25.4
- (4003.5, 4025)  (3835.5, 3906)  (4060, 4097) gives -0.226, 20.2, 25.6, 23.9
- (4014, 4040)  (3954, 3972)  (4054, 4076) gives -0.228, 16.9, 27.2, 23.3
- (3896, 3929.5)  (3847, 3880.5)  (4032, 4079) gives 0.015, 23.4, 28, 24.5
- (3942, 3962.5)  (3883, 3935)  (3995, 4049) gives 0.027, 21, 29.1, 24.1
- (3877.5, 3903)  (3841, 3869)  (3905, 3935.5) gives 0.309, 23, 23.3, 23.1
